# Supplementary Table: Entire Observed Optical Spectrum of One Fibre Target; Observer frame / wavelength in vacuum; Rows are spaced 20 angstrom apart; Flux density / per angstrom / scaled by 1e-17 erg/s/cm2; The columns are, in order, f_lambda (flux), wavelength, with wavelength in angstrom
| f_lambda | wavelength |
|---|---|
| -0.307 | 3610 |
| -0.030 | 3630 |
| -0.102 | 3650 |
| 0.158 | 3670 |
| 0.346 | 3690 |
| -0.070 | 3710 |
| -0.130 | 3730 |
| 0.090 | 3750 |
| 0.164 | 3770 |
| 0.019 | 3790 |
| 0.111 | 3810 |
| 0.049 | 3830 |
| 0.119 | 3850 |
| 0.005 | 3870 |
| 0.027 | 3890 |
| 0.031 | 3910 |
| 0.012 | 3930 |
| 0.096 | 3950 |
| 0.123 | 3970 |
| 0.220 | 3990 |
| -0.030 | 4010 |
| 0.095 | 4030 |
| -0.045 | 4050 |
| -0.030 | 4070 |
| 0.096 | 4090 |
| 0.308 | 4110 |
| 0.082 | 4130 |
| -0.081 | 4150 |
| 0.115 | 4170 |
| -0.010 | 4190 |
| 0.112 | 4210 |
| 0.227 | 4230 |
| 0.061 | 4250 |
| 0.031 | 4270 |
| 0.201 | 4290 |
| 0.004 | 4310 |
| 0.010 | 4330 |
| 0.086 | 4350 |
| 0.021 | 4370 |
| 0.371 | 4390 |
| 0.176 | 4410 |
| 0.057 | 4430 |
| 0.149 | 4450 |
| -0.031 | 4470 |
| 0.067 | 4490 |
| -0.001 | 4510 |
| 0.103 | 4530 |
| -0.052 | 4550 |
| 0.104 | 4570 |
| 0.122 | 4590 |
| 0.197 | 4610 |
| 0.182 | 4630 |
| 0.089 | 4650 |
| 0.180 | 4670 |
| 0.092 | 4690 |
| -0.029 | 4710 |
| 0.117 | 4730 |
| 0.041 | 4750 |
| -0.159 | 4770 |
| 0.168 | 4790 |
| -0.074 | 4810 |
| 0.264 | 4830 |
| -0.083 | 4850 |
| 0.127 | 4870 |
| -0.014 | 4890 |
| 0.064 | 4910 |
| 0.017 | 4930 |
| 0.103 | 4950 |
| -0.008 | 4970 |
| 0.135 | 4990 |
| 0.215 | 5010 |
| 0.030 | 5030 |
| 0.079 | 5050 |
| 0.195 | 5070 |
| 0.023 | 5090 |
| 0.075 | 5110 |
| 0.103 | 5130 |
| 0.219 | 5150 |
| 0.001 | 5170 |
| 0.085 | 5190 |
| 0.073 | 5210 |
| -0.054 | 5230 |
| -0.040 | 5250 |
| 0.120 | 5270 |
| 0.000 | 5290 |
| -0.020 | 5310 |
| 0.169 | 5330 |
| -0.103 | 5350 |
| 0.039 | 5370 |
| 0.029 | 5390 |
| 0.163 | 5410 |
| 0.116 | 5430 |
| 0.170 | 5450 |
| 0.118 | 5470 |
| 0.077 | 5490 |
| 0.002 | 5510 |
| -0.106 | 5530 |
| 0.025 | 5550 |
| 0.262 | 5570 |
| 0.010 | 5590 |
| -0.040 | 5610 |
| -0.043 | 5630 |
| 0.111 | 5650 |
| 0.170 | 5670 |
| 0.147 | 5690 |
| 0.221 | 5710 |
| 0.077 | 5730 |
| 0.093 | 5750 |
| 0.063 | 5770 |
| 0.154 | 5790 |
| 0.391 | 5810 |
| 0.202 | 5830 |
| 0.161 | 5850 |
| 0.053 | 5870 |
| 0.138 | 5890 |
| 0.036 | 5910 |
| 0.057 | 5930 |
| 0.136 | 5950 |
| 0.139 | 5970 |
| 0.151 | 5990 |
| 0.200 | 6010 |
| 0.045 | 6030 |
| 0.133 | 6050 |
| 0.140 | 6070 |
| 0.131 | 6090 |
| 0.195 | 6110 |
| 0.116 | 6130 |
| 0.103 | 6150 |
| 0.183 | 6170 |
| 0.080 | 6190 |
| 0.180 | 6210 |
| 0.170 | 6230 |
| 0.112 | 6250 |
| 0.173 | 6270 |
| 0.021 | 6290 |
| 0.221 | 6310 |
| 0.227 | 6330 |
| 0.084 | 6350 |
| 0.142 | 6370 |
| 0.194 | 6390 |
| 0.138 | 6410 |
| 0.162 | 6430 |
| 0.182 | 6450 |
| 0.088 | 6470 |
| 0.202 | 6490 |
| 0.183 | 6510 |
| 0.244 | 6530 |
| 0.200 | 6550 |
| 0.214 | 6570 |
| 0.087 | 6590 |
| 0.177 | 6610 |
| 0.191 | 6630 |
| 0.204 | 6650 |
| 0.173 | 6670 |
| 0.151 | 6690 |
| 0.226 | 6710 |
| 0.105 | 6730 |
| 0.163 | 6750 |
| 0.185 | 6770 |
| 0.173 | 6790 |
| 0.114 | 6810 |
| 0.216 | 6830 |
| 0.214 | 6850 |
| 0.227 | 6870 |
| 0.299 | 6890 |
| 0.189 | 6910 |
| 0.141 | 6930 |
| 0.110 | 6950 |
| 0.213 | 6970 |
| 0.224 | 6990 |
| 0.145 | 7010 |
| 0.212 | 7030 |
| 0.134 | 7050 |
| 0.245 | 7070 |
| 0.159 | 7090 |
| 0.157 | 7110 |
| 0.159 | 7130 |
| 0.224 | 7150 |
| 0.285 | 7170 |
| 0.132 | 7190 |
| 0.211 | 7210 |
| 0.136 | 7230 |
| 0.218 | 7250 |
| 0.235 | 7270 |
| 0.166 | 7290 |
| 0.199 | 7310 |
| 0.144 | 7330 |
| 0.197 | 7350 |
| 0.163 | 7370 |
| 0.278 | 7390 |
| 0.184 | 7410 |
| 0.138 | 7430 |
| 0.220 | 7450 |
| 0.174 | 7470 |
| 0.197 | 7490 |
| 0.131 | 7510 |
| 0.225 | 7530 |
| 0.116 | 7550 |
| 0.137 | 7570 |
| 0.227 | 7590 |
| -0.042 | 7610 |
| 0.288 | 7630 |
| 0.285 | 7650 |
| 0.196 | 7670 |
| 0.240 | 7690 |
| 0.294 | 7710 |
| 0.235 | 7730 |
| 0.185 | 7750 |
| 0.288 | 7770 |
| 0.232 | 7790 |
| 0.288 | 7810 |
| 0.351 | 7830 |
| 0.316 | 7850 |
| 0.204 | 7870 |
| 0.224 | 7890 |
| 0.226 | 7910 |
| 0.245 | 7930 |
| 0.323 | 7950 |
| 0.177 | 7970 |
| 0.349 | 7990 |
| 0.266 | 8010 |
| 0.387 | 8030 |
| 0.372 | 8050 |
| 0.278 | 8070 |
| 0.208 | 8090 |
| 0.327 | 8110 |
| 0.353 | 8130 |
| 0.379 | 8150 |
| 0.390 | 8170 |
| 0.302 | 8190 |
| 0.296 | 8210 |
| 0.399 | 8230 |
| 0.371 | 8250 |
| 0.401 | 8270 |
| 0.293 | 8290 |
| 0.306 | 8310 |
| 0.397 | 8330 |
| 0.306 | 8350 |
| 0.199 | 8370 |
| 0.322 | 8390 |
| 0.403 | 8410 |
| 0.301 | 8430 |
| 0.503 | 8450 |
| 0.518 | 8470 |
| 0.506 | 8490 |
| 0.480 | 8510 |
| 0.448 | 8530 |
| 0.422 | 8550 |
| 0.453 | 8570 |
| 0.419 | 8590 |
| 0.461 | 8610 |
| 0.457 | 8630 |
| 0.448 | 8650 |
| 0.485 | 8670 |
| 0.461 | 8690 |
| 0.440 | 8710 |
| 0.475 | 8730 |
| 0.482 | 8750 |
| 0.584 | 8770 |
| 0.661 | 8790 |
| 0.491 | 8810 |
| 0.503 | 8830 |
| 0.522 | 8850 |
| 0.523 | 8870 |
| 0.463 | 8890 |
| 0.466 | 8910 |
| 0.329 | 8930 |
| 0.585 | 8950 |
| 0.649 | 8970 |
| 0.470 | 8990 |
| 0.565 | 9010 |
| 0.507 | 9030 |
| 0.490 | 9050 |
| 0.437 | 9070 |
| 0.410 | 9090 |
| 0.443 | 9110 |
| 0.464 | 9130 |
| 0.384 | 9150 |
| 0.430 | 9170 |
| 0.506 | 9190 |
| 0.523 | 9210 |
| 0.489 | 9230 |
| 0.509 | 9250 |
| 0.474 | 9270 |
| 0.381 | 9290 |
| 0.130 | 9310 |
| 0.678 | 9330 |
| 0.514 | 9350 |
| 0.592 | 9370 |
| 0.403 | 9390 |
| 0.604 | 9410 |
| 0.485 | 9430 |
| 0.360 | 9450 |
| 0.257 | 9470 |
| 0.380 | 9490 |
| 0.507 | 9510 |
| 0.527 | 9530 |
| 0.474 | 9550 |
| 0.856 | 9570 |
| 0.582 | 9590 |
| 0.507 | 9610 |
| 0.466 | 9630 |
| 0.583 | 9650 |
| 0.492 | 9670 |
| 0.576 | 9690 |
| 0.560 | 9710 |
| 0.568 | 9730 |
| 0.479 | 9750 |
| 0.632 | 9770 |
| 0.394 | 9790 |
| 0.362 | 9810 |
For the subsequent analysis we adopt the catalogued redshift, 1.11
